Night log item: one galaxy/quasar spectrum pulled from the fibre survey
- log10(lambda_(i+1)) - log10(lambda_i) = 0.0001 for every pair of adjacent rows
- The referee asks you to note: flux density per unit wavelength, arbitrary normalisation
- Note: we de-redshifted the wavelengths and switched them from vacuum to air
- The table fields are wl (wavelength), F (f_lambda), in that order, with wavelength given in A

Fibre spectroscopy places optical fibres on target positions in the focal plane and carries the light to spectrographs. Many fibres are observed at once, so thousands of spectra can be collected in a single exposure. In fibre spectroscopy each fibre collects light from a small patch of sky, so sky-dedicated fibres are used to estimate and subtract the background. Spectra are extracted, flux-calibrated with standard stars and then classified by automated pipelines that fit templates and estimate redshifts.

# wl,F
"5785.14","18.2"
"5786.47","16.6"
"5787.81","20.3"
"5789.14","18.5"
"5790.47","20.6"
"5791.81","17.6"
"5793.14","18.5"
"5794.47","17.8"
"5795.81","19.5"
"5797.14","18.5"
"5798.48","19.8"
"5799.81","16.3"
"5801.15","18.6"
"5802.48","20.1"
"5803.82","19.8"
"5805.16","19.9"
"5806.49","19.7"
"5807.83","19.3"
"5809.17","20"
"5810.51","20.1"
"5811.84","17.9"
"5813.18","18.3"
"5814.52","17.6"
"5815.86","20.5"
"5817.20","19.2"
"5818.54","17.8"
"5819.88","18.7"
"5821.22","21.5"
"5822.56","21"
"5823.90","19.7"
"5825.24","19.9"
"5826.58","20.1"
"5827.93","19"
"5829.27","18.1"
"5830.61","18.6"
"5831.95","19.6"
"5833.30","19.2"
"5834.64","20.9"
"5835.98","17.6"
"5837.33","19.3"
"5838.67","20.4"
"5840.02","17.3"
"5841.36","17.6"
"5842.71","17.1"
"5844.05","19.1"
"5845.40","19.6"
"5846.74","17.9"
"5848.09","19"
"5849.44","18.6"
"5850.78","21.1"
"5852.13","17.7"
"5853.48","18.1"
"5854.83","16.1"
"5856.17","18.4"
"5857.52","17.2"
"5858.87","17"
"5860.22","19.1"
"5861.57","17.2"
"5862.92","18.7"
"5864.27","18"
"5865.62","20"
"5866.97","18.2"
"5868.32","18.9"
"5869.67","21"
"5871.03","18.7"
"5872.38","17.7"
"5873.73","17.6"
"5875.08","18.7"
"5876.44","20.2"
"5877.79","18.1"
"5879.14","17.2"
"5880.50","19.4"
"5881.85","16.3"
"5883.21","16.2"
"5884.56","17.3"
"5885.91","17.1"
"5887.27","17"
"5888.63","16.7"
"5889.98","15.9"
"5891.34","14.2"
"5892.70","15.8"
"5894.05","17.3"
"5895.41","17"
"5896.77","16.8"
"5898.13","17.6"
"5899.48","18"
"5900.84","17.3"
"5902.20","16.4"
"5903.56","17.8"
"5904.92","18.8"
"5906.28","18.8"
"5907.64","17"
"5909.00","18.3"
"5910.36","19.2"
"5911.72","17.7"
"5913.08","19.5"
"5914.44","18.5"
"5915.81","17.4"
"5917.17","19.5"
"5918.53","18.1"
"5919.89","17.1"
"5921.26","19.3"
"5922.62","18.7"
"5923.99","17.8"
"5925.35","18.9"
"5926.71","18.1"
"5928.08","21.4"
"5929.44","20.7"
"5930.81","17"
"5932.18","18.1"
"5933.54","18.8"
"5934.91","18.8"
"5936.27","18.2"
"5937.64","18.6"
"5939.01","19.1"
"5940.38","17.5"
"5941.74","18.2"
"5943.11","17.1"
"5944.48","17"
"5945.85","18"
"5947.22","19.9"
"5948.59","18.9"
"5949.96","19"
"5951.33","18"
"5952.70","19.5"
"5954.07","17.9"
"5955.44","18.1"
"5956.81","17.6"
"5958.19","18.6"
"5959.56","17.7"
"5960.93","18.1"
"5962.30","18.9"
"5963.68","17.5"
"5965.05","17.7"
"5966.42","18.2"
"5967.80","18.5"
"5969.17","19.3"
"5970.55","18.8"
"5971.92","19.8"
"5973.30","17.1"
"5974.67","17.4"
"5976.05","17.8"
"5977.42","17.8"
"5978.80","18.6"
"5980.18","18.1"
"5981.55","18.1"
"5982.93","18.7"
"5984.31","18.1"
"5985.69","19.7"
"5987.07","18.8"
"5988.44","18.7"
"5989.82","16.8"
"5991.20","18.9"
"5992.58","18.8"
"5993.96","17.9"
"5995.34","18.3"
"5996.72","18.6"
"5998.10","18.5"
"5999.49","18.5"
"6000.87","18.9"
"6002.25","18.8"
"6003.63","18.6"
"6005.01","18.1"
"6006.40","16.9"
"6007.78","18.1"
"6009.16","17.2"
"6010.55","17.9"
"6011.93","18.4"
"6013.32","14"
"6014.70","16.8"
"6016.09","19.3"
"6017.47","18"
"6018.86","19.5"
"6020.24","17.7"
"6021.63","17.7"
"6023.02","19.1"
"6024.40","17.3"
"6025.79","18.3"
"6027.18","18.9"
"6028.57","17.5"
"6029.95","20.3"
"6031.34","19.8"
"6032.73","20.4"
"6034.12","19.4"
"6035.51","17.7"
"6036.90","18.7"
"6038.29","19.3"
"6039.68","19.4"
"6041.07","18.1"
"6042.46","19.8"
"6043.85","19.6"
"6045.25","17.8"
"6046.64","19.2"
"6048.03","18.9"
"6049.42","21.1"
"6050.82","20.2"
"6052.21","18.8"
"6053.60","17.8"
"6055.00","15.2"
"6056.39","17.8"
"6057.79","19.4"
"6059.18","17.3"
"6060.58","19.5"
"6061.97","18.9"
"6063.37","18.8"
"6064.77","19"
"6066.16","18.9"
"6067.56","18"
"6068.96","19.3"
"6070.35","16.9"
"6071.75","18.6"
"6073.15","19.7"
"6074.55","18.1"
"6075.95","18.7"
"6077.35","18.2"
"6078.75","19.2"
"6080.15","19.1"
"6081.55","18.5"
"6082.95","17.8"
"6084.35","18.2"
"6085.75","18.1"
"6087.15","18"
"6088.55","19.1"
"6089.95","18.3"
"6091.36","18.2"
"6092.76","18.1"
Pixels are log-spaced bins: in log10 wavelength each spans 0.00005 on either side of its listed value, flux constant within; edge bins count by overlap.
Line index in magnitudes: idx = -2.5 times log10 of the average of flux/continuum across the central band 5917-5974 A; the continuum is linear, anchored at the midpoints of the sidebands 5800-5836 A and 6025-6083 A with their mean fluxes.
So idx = 0.03 mag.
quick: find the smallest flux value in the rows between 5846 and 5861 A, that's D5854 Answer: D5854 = 16.1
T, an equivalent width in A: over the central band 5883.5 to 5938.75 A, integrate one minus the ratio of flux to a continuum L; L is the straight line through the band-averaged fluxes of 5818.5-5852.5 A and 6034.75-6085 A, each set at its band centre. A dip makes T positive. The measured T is 3.1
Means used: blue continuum 19.1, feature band 17.9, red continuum 18.7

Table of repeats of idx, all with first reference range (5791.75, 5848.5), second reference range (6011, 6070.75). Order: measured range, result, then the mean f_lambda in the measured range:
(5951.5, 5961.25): 0.03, 18.2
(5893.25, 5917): 0.06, 17.9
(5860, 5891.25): 0.06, 18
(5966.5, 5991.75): 0.02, 18.4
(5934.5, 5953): 0.02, 18.4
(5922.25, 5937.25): 0.00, 18.8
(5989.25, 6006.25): 0.02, 18.3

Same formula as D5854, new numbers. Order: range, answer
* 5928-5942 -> 17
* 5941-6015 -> 14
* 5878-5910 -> 14.2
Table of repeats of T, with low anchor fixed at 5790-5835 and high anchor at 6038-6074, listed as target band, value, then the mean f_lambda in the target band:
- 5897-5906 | 0.7 A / 17.7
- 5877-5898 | 2.4 A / 16.9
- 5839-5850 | 0.5 A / 18.3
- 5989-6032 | 1.5 A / 18.2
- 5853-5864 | 0.8 A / 17.7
